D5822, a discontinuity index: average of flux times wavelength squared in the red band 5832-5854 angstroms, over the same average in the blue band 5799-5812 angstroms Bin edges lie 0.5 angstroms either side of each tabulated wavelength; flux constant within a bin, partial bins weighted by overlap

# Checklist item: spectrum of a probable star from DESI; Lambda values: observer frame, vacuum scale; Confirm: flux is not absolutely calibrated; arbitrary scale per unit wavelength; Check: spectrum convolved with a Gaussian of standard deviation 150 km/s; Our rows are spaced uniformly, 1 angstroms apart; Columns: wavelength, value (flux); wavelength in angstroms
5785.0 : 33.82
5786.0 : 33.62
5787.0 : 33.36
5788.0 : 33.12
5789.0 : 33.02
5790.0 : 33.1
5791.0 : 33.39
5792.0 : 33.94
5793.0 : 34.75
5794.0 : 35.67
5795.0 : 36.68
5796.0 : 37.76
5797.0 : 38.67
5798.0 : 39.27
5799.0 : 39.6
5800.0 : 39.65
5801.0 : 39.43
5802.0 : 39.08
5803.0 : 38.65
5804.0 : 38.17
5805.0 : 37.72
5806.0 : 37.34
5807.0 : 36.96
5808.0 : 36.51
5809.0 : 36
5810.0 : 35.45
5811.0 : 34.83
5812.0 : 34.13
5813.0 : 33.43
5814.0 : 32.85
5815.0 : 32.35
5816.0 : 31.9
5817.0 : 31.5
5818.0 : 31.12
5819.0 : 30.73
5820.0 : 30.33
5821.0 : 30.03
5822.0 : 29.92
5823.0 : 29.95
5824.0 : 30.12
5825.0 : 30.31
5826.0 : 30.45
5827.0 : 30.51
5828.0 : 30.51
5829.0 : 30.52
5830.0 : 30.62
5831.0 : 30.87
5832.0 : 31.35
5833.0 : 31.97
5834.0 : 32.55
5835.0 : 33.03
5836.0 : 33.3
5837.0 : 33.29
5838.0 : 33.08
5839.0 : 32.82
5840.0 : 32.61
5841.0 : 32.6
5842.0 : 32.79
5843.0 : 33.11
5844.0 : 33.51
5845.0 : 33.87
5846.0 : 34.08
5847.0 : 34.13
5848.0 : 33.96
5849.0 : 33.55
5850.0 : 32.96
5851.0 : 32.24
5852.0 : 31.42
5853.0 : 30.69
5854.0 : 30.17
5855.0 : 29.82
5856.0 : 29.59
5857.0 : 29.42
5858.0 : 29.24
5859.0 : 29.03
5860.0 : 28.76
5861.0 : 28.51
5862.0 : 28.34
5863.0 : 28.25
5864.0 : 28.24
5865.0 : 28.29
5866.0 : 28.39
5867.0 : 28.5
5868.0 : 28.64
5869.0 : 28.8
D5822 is 0.9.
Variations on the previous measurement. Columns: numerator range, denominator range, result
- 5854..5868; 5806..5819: 0.86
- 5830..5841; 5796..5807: 0.85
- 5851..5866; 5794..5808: 0.78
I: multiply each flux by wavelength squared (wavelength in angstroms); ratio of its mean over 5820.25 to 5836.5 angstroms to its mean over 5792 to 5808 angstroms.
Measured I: 0.83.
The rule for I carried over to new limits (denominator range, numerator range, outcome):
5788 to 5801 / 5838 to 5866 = 0.88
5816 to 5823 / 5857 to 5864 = 0.95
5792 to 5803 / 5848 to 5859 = 0.83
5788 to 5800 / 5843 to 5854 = 0.93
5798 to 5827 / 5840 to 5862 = 0.93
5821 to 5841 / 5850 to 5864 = 0.95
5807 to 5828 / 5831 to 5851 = 1.03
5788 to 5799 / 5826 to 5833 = 0.87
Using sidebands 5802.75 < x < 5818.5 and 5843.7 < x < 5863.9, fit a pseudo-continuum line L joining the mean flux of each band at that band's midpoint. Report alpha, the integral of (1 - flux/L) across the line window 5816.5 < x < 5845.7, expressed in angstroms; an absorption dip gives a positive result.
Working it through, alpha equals 1.2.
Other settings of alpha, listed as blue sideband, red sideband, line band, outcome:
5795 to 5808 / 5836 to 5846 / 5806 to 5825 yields 1.99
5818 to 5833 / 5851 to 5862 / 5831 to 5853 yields -2.03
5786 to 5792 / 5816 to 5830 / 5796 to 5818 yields -3.05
